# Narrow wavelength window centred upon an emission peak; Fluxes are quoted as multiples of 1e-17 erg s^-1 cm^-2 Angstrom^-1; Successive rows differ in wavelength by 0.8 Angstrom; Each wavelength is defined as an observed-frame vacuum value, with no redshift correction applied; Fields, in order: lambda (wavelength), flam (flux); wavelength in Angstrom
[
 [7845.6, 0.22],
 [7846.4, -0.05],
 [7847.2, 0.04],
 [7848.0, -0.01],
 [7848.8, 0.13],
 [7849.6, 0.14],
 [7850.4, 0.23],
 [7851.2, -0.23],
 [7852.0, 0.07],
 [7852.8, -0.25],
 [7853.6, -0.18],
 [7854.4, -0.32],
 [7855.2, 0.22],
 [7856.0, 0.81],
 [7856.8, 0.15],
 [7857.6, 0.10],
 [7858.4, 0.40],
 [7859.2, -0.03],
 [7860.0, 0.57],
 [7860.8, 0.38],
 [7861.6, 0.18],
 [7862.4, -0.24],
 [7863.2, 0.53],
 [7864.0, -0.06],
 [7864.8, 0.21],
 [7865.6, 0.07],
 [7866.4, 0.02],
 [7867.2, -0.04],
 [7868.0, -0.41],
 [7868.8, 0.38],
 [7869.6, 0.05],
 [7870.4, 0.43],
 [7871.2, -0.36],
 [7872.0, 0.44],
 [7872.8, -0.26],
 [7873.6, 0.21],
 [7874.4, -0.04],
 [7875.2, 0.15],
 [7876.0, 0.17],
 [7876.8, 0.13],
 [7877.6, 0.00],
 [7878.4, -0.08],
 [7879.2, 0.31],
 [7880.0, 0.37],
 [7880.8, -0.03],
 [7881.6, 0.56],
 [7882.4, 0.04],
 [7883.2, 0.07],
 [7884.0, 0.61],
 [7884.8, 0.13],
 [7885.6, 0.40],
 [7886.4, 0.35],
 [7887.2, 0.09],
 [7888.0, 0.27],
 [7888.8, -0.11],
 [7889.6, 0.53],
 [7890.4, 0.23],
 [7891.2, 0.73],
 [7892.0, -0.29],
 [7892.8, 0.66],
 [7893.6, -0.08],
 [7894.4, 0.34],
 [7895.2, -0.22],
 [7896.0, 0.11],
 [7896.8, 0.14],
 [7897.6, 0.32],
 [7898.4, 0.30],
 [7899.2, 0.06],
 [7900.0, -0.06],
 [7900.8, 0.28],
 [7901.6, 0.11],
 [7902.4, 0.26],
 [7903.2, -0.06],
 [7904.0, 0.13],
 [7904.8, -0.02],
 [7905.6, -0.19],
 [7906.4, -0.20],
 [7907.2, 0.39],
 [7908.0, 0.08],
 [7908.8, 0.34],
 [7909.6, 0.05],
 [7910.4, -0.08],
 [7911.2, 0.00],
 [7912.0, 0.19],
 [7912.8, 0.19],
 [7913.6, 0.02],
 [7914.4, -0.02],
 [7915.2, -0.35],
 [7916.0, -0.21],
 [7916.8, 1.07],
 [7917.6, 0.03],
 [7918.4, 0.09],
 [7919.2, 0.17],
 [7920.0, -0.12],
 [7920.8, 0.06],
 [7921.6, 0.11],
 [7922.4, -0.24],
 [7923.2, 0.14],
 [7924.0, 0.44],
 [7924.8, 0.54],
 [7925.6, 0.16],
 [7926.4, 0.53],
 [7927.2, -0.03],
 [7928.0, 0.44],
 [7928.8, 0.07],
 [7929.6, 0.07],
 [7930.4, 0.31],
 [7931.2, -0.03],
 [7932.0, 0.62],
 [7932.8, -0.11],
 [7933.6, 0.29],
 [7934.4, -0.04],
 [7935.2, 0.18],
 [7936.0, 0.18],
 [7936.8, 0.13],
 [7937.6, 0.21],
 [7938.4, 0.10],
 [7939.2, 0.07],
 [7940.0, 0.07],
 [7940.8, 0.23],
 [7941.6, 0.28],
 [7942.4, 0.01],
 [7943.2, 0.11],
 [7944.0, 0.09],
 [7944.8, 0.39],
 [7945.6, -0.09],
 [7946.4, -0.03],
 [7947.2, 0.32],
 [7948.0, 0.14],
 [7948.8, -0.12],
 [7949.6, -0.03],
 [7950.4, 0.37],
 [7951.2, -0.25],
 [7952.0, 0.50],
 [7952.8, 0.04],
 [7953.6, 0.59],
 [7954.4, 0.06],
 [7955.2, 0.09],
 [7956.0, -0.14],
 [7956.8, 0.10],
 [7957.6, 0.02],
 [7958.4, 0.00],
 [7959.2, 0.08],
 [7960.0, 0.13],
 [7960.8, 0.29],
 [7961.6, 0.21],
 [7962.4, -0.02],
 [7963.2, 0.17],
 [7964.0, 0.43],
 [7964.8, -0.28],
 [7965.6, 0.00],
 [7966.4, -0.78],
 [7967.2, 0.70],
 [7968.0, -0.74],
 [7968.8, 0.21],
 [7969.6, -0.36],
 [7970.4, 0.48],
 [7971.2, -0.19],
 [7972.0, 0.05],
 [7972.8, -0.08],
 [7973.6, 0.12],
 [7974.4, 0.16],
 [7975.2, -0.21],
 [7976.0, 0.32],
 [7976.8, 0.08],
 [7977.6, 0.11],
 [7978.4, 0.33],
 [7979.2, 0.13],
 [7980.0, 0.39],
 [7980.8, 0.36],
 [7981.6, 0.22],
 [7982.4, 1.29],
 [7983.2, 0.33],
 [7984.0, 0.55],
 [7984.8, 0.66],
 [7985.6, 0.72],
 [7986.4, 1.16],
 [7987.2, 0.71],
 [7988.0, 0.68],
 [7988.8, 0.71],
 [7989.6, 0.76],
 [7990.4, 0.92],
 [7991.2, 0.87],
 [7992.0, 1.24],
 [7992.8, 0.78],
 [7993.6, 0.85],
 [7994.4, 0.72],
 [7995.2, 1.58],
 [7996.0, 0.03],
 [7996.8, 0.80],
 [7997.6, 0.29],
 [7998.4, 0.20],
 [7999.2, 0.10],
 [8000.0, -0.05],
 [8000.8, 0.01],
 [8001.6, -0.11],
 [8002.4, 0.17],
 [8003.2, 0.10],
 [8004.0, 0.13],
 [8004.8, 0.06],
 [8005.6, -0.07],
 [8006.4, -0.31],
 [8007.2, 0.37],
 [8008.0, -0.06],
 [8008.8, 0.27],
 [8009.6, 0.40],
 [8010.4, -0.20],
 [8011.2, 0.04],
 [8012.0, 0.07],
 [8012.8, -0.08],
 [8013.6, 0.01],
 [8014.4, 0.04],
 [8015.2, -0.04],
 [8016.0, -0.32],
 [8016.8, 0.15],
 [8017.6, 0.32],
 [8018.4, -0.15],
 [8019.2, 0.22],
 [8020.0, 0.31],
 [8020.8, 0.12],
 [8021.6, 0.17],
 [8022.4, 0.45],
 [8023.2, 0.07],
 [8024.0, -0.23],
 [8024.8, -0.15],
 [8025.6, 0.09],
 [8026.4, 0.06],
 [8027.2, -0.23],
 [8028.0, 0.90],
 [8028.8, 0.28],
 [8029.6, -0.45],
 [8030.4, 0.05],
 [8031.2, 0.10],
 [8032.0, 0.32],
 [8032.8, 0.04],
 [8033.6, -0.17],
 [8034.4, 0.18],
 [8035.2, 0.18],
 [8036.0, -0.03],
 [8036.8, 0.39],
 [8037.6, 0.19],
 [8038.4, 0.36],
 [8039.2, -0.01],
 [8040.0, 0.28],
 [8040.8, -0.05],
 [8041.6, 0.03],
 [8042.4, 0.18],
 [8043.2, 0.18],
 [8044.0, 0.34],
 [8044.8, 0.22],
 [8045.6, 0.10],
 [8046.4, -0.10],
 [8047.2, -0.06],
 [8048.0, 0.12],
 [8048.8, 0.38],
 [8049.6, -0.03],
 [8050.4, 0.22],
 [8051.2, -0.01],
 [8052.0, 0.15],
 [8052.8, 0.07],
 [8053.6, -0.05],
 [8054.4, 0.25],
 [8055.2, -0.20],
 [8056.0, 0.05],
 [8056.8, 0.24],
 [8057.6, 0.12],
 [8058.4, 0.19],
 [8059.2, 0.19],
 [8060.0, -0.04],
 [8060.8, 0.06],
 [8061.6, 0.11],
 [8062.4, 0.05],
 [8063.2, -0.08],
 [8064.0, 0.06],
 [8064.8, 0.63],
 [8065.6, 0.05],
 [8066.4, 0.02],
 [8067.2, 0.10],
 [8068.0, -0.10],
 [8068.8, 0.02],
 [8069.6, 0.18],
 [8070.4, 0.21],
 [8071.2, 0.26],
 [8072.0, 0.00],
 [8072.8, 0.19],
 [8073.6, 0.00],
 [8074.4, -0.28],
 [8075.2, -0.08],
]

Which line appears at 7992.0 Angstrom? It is [O II] 3727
